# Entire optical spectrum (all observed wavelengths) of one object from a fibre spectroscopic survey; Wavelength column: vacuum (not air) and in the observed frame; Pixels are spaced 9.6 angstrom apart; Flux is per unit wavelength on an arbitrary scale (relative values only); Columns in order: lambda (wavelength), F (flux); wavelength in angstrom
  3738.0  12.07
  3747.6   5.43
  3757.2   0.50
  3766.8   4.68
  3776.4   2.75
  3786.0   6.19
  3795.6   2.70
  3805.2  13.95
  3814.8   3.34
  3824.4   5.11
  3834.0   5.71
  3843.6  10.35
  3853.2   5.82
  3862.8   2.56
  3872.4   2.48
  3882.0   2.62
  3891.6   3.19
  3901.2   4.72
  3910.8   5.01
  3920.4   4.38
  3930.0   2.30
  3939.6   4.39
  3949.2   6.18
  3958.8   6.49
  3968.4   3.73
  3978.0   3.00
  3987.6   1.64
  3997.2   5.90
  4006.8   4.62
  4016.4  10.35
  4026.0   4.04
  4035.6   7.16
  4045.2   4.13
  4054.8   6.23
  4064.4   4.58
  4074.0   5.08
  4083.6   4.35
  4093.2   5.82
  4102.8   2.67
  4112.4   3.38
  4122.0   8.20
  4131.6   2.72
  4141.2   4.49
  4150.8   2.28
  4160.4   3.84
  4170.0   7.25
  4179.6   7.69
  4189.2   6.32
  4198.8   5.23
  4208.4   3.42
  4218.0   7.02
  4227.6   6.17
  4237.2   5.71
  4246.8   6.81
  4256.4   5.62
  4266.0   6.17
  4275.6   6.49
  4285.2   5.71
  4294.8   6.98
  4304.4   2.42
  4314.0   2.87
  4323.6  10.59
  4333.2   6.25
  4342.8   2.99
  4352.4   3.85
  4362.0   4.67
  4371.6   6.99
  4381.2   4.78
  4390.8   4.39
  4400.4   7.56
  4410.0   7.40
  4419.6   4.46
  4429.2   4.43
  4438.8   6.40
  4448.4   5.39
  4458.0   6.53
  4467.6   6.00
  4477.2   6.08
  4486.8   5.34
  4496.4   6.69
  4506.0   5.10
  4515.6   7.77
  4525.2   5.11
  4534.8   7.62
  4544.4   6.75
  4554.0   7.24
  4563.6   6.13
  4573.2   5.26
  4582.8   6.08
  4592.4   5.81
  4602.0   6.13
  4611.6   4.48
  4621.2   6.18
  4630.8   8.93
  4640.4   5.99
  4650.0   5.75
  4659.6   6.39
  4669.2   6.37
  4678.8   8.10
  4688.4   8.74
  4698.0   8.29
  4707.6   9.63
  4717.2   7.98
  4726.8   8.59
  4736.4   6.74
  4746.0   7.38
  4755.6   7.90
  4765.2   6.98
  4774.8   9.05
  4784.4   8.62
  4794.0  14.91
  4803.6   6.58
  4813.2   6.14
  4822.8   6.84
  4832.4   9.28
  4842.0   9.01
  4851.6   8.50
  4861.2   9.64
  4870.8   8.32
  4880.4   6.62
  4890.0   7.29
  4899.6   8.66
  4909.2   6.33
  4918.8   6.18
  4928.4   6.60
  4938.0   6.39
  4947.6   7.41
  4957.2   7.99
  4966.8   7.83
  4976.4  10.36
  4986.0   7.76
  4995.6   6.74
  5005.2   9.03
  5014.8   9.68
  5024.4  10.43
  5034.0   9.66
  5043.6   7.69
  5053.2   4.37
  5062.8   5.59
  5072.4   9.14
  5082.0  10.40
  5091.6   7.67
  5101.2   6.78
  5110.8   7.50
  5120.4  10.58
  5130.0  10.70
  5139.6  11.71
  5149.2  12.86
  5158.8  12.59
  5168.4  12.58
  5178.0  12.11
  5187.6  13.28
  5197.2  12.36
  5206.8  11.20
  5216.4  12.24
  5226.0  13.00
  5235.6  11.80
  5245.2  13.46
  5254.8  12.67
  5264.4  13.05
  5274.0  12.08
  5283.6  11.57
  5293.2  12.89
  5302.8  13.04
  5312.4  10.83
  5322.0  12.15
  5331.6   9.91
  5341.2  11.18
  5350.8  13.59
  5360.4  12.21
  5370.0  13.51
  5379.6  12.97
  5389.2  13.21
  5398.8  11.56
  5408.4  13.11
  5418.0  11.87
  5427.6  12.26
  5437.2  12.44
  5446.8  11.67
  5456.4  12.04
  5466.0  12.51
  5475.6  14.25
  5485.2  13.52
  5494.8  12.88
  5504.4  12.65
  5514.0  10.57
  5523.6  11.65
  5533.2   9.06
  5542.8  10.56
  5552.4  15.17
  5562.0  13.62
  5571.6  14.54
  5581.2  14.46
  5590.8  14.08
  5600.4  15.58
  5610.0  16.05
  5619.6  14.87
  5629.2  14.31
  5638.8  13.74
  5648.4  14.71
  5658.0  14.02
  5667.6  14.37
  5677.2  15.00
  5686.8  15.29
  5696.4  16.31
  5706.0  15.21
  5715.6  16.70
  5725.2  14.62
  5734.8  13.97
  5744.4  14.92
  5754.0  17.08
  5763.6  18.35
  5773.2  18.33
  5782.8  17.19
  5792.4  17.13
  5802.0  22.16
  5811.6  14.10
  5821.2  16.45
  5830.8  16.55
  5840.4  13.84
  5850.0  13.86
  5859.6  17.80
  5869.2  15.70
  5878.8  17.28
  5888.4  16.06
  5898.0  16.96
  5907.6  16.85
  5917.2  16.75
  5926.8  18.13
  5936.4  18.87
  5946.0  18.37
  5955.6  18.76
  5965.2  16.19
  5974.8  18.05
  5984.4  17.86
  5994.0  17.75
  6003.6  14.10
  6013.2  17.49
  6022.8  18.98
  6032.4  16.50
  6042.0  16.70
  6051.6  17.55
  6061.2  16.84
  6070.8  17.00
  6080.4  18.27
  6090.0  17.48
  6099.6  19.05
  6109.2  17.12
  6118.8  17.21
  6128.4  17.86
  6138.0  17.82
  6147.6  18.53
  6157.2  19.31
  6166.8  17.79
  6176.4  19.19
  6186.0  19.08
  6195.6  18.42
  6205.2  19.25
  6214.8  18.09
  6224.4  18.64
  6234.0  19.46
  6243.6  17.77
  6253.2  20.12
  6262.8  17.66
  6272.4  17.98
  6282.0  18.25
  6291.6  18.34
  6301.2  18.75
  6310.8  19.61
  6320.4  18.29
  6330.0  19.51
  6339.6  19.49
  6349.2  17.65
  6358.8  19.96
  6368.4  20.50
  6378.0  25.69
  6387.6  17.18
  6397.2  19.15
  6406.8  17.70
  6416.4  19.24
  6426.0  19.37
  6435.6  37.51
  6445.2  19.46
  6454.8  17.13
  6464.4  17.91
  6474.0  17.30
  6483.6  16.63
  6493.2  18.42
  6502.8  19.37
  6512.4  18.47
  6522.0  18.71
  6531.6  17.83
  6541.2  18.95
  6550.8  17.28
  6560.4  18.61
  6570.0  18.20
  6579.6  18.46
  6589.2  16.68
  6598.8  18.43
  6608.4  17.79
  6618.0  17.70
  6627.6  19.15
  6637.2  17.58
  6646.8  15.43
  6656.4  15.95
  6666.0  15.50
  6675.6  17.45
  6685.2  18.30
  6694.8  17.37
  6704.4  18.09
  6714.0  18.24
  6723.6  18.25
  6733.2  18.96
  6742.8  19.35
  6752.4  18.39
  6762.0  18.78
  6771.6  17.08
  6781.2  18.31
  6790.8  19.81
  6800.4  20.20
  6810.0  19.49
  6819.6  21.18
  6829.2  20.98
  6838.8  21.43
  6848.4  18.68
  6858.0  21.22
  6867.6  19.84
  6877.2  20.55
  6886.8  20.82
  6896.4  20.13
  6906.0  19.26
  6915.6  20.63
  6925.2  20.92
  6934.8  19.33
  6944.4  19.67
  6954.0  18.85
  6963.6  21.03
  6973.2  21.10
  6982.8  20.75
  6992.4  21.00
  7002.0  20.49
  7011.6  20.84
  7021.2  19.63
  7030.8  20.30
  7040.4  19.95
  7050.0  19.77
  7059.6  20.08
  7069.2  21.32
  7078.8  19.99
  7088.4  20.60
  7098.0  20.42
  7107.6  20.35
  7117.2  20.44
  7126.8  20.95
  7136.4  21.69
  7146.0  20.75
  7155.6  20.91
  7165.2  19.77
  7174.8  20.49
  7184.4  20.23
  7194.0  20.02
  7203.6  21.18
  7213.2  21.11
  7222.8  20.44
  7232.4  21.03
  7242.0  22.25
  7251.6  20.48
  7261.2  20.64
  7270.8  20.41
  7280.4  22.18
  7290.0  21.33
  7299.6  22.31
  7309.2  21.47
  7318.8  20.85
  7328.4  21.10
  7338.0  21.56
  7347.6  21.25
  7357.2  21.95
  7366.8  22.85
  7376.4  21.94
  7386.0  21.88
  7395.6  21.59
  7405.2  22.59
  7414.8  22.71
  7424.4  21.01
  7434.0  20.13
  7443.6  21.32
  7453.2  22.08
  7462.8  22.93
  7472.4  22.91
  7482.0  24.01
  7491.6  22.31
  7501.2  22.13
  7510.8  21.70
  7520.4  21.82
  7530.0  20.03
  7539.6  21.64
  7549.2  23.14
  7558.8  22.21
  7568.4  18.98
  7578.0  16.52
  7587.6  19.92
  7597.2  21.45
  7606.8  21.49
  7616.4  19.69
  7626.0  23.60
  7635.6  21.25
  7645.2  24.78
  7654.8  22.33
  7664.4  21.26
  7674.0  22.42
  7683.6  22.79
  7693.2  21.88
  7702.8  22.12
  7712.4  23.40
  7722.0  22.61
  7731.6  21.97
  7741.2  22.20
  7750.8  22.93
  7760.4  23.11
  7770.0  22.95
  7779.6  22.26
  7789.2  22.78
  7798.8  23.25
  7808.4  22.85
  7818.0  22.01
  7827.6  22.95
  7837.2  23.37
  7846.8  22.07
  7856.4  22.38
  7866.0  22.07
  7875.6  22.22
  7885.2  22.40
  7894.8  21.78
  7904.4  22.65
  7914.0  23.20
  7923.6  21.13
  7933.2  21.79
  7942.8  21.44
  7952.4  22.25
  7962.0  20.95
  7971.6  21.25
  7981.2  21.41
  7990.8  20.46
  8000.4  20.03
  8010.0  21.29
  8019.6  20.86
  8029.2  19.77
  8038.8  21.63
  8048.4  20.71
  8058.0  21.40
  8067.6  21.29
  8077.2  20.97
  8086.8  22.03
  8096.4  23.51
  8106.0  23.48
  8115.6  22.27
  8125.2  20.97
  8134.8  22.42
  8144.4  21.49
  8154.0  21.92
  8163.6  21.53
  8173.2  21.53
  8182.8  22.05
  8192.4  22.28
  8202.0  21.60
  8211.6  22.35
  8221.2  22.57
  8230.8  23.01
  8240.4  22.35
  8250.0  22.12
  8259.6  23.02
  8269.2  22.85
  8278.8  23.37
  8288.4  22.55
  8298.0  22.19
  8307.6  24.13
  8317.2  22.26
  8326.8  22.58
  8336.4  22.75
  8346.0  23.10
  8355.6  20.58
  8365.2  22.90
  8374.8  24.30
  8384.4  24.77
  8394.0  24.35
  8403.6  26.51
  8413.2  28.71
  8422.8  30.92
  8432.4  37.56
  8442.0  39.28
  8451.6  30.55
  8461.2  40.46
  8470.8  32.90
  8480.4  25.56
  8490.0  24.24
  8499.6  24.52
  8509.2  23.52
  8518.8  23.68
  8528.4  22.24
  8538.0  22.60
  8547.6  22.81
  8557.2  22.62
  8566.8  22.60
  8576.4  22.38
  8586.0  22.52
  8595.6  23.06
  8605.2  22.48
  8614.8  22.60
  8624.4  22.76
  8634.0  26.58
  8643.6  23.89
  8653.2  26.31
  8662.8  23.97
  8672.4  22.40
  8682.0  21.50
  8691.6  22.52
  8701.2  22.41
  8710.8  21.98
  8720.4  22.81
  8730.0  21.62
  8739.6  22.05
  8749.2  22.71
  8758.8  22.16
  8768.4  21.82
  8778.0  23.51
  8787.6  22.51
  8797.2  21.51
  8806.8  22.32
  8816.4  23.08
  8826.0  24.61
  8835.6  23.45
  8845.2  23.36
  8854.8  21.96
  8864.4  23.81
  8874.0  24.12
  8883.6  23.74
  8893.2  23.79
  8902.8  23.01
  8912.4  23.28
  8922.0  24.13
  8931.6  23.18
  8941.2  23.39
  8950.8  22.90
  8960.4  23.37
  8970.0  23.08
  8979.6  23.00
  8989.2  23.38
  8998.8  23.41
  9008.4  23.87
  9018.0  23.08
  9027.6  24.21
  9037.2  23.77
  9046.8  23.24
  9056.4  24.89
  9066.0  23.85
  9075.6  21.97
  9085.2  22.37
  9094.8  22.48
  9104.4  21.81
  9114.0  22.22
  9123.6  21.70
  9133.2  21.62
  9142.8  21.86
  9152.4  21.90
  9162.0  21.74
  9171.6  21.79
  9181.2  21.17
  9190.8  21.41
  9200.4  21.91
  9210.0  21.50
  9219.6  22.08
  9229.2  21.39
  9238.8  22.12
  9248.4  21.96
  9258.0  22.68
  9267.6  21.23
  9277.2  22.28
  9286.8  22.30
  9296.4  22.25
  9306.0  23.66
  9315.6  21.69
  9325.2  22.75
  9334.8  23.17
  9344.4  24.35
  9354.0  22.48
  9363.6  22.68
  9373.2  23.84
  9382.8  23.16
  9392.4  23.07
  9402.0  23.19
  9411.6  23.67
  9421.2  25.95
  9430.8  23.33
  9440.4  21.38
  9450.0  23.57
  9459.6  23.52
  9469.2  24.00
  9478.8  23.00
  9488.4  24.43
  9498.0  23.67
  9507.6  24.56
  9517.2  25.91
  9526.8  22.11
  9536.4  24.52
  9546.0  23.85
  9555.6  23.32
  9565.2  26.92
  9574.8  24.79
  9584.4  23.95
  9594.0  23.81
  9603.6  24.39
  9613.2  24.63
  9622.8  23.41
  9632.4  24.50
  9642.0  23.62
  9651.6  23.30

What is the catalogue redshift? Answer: 0.28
